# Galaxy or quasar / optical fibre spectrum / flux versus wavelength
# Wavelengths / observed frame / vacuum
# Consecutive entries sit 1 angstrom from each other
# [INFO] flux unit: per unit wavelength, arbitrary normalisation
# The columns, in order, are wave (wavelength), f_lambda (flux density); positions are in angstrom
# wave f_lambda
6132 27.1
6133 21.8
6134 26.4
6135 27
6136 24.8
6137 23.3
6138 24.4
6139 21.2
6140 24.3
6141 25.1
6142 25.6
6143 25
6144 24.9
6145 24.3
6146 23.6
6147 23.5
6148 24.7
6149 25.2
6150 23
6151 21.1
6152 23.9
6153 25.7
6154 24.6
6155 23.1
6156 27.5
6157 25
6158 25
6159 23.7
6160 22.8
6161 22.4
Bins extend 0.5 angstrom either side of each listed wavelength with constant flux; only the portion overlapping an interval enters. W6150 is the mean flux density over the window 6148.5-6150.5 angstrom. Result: 24.1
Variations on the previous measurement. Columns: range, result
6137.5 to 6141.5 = 23.8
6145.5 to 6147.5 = 23.6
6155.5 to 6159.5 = 25.3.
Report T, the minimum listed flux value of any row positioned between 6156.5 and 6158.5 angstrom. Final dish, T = 25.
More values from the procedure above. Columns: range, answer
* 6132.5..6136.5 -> 21.8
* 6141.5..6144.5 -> 24.9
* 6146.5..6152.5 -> 21.1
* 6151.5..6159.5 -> 23.1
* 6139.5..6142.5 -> 24.3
